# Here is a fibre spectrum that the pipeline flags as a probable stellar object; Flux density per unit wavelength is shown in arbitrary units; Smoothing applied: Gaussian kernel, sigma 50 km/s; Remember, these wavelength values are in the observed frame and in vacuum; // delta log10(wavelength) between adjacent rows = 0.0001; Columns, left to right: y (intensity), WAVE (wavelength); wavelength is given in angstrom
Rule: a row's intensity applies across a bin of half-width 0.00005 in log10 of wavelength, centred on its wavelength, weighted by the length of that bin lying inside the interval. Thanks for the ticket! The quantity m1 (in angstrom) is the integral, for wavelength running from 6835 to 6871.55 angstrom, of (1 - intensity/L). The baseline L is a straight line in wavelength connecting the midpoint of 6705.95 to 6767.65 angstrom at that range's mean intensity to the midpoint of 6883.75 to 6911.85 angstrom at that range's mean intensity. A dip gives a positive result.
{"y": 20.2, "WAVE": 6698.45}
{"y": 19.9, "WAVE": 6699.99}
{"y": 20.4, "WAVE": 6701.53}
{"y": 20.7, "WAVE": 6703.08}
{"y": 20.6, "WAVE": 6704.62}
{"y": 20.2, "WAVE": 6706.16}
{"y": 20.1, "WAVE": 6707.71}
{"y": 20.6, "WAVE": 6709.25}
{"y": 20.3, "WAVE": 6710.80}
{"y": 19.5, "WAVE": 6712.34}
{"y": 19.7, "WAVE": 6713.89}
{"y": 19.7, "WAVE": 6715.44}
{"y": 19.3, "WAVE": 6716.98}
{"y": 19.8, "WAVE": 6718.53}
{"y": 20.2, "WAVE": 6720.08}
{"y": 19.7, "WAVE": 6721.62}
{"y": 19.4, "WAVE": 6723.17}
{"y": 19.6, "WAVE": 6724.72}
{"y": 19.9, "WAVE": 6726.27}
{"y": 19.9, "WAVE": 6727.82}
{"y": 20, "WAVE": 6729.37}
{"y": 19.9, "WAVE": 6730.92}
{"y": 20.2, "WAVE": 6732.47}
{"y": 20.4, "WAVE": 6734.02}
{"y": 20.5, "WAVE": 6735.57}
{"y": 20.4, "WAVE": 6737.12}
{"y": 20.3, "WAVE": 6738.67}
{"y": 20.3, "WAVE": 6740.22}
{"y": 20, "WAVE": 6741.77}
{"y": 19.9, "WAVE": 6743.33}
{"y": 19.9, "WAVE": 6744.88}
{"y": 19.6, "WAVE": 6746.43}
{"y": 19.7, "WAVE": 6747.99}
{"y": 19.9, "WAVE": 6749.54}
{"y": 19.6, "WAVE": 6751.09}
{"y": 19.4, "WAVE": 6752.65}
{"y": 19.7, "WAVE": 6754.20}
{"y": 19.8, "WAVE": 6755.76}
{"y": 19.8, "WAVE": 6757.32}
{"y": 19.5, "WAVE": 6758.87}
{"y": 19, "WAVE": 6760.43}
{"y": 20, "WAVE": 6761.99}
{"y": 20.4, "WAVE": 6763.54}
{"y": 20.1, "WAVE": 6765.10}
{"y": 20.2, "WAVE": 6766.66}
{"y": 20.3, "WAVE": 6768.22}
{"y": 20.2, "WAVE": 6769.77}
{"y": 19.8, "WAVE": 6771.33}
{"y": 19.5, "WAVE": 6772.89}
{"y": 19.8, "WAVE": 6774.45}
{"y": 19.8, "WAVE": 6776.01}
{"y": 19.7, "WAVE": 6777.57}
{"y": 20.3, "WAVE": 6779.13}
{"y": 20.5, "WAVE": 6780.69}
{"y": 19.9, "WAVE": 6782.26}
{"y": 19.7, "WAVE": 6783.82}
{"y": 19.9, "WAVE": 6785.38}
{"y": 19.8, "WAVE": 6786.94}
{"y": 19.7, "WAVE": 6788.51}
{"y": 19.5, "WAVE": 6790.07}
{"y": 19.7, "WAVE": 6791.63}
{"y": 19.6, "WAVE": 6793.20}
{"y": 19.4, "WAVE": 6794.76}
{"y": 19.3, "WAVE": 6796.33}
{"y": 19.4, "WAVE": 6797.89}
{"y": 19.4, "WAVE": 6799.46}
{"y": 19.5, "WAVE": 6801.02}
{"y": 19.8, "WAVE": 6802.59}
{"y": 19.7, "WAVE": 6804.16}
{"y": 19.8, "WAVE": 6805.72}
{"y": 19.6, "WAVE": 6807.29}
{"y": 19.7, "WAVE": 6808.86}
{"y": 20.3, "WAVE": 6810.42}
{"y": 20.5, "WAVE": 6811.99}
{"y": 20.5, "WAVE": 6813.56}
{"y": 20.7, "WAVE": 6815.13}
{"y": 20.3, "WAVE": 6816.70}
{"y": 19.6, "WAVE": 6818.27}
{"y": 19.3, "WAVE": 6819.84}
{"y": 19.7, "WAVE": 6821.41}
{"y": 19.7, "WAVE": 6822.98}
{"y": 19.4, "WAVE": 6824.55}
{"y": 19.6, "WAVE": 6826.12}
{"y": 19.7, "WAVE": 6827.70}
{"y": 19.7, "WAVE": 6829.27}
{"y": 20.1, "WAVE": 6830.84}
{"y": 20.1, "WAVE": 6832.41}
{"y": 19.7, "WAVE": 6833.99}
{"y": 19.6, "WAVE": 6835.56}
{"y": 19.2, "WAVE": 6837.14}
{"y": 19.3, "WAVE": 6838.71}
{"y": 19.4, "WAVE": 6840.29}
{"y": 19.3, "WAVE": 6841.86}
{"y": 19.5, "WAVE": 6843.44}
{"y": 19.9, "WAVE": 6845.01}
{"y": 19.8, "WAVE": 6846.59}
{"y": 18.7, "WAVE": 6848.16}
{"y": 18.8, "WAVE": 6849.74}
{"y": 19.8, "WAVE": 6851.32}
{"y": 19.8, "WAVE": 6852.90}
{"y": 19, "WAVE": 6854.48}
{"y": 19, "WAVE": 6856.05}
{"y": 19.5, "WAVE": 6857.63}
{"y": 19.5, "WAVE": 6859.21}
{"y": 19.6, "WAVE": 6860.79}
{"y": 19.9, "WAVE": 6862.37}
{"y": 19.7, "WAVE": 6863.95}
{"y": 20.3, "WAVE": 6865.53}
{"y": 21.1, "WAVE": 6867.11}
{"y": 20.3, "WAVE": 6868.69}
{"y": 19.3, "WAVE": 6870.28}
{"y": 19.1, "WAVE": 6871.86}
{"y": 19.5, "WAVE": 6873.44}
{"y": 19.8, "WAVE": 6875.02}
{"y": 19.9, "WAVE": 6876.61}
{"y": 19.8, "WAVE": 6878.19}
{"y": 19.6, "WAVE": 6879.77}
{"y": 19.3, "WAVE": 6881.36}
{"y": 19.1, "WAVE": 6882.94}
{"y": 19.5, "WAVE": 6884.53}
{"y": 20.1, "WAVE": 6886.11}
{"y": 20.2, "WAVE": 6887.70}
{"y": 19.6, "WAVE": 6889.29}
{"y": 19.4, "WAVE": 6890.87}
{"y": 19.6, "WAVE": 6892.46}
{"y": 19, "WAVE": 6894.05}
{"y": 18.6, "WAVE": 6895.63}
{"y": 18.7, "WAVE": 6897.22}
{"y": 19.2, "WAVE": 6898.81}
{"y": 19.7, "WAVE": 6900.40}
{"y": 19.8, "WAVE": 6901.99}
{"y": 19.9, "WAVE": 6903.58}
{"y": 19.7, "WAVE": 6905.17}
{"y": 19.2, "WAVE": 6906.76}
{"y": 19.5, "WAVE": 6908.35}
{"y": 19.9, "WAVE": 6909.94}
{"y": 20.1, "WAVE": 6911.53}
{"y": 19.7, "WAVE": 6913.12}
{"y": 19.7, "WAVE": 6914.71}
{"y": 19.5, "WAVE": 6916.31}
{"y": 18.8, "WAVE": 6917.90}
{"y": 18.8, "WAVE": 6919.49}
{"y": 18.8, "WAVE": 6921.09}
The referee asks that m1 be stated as 0.1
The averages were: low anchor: 19.9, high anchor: 19.5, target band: 19.6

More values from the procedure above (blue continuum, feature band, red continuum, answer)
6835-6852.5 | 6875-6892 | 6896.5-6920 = -0.2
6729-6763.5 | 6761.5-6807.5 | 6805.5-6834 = 0.2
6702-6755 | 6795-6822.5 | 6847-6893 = -0.1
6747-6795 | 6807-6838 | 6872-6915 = -0.2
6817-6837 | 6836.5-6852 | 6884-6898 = 0.2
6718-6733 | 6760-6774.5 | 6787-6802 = -0.2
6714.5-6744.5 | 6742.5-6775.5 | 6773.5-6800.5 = 0.0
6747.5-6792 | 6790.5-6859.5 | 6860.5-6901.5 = 0.3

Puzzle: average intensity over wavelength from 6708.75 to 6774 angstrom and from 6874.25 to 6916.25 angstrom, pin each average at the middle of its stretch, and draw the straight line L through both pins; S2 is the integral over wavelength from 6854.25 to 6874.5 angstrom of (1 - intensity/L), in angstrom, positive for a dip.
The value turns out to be -0.1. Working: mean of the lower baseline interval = 19.9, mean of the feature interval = 19.7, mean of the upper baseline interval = 19.6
